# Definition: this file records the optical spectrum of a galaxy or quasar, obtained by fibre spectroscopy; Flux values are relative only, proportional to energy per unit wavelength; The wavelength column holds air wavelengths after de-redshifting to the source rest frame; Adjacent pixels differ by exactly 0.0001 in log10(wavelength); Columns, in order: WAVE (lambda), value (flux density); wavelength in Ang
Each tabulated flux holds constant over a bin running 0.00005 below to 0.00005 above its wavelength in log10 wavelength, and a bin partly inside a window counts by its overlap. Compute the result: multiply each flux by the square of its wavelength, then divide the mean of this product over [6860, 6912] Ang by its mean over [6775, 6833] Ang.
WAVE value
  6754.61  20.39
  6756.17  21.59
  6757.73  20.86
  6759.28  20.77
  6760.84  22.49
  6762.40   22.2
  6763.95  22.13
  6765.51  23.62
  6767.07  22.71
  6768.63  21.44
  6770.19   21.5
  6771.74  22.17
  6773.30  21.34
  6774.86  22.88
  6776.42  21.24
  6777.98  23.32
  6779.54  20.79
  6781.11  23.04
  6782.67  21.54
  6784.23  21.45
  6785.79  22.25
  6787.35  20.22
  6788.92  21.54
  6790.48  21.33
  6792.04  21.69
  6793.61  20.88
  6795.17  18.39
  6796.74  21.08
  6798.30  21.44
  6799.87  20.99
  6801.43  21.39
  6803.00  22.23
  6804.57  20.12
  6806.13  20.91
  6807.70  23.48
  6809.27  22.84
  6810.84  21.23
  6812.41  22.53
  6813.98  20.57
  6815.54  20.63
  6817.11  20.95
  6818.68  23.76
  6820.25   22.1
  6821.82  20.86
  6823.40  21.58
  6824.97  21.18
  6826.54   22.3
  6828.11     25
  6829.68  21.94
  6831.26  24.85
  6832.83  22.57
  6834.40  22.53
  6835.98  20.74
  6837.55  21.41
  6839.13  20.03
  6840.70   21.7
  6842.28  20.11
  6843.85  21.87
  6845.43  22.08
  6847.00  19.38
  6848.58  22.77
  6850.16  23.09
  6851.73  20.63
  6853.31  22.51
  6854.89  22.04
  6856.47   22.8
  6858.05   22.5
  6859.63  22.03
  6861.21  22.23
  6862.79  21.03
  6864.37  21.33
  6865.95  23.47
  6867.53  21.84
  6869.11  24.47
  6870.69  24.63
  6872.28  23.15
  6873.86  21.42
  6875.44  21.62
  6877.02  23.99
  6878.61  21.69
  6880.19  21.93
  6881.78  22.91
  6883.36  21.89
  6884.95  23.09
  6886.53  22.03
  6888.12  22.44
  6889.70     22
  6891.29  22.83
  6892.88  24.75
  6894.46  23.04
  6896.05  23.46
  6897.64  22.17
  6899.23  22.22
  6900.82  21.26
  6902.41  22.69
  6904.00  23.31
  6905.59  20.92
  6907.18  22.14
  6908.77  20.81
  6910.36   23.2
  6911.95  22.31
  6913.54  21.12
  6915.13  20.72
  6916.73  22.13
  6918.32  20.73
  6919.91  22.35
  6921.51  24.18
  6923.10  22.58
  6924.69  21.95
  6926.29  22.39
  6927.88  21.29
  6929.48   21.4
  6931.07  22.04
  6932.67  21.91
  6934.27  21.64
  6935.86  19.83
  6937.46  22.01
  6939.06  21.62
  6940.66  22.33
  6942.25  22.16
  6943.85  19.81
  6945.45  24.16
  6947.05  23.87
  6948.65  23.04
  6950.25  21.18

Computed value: 1.1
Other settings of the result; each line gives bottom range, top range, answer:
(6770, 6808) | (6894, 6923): 1.07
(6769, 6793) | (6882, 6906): 1.07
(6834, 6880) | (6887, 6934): 1.02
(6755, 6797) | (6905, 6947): 1.06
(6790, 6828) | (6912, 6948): 1.06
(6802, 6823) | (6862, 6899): 1.07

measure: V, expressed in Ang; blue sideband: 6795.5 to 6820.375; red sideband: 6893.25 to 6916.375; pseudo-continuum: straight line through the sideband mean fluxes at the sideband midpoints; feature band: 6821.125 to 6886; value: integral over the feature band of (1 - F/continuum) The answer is -1.0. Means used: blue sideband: 21.6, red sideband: 22.1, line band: 22.2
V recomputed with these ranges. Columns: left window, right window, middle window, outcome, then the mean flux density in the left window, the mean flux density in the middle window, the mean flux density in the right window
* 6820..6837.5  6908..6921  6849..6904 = -1.36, 22.3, 22.5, 21.7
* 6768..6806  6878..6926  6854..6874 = -0.51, 21.4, 22.6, 22.3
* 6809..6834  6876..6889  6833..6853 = 0.77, 22.2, 21.4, 22.5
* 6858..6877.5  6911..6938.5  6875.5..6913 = -0.40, 22.6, 22.5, 21.8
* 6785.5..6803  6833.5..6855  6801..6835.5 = -1.32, 21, 22.1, 21.5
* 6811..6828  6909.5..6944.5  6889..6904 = -0.65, 21.8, 22.7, 21.8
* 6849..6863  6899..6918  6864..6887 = -0.64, 22.2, 22.7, 21.9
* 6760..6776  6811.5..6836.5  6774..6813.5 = 1.14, 22.2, 21.5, 22.1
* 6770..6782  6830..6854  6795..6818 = 0.61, 22.1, 21.3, 21.8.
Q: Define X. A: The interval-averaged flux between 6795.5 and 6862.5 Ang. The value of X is 21.8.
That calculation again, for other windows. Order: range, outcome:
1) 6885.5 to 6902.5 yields 22.6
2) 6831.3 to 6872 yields 22.1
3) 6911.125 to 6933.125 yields 21.9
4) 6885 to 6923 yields 22.3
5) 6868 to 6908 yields 22.6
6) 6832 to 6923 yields 22.2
